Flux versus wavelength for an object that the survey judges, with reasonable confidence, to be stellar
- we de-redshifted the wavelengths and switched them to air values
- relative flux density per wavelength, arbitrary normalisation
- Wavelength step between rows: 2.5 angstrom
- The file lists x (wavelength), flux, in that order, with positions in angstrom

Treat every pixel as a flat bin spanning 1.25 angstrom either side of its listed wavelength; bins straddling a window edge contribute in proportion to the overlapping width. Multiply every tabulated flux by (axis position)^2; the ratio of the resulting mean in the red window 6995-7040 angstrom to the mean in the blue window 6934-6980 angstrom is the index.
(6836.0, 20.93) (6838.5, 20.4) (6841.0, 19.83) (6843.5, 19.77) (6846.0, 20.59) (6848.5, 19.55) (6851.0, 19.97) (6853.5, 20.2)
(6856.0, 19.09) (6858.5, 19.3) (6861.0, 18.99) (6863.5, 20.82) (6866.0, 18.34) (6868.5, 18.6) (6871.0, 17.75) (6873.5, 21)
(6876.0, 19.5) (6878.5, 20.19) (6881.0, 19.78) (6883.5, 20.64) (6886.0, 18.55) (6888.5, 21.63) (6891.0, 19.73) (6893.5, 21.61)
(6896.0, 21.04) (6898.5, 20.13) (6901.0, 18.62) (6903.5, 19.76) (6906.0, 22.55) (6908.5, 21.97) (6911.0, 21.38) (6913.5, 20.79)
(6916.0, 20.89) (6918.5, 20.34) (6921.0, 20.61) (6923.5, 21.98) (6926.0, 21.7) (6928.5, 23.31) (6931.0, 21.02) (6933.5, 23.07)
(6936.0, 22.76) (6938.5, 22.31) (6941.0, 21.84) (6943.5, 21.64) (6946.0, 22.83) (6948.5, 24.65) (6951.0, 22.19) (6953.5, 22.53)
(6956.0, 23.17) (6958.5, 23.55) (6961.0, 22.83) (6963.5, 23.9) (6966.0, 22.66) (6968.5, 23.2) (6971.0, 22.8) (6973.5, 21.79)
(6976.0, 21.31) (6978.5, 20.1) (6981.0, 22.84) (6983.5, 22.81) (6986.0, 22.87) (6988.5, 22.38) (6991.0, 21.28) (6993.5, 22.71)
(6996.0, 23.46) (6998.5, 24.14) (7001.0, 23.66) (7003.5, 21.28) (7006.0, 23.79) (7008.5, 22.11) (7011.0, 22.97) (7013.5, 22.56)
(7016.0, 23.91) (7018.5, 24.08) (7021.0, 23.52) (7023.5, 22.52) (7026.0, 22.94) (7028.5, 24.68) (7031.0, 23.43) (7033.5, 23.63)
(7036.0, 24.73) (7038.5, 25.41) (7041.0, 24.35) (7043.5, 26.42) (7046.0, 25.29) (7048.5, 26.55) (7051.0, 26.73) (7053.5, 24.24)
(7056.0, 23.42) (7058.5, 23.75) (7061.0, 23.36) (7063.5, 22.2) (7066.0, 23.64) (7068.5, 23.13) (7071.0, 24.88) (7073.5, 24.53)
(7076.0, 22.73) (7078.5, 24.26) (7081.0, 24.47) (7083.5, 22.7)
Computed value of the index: 1.1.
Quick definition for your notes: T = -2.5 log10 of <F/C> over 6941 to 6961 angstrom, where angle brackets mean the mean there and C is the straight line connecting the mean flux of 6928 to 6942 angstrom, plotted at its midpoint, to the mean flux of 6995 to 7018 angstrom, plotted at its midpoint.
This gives -0.02 mag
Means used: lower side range 22.3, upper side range 23.1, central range 22.9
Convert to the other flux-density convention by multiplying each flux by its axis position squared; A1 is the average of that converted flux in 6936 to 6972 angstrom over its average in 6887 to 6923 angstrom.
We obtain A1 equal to 1.1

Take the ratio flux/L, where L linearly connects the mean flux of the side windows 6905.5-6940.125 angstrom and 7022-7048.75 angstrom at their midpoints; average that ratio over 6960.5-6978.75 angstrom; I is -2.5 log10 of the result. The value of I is 0.02 mag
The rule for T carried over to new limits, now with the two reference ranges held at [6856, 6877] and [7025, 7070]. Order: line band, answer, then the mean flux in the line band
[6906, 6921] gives -0.03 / 21.2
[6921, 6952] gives -0.06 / 22.4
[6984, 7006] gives 0.00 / 22.8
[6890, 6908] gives -0.02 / 20.6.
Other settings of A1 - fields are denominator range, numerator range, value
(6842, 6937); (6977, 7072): 1.20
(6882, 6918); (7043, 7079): 1.23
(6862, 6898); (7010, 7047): 1.26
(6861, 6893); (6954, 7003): 1.18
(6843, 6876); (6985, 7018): 1.22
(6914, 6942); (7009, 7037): 1.11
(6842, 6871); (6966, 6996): 1.18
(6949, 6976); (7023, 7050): 1.10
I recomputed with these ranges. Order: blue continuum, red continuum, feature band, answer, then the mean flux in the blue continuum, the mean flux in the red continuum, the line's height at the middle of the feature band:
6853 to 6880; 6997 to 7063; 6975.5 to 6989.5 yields 0.03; 19.4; 24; 22.6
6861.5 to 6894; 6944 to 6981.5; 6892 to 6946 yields -0.01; 19.8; 22.7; 21.2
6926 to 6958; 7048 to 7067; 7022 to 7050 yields -0.03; 22.6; 24.2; 23.9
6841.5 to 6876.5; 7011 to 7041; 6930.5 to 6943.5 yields -0.04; 19.5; 23.8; 21.5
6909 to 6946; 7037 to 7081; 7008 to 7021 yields 0.01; 21.7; 24.4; 23.5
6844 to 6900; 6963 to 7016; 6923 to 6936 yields -0.05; 19.9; 22.6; 21.2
